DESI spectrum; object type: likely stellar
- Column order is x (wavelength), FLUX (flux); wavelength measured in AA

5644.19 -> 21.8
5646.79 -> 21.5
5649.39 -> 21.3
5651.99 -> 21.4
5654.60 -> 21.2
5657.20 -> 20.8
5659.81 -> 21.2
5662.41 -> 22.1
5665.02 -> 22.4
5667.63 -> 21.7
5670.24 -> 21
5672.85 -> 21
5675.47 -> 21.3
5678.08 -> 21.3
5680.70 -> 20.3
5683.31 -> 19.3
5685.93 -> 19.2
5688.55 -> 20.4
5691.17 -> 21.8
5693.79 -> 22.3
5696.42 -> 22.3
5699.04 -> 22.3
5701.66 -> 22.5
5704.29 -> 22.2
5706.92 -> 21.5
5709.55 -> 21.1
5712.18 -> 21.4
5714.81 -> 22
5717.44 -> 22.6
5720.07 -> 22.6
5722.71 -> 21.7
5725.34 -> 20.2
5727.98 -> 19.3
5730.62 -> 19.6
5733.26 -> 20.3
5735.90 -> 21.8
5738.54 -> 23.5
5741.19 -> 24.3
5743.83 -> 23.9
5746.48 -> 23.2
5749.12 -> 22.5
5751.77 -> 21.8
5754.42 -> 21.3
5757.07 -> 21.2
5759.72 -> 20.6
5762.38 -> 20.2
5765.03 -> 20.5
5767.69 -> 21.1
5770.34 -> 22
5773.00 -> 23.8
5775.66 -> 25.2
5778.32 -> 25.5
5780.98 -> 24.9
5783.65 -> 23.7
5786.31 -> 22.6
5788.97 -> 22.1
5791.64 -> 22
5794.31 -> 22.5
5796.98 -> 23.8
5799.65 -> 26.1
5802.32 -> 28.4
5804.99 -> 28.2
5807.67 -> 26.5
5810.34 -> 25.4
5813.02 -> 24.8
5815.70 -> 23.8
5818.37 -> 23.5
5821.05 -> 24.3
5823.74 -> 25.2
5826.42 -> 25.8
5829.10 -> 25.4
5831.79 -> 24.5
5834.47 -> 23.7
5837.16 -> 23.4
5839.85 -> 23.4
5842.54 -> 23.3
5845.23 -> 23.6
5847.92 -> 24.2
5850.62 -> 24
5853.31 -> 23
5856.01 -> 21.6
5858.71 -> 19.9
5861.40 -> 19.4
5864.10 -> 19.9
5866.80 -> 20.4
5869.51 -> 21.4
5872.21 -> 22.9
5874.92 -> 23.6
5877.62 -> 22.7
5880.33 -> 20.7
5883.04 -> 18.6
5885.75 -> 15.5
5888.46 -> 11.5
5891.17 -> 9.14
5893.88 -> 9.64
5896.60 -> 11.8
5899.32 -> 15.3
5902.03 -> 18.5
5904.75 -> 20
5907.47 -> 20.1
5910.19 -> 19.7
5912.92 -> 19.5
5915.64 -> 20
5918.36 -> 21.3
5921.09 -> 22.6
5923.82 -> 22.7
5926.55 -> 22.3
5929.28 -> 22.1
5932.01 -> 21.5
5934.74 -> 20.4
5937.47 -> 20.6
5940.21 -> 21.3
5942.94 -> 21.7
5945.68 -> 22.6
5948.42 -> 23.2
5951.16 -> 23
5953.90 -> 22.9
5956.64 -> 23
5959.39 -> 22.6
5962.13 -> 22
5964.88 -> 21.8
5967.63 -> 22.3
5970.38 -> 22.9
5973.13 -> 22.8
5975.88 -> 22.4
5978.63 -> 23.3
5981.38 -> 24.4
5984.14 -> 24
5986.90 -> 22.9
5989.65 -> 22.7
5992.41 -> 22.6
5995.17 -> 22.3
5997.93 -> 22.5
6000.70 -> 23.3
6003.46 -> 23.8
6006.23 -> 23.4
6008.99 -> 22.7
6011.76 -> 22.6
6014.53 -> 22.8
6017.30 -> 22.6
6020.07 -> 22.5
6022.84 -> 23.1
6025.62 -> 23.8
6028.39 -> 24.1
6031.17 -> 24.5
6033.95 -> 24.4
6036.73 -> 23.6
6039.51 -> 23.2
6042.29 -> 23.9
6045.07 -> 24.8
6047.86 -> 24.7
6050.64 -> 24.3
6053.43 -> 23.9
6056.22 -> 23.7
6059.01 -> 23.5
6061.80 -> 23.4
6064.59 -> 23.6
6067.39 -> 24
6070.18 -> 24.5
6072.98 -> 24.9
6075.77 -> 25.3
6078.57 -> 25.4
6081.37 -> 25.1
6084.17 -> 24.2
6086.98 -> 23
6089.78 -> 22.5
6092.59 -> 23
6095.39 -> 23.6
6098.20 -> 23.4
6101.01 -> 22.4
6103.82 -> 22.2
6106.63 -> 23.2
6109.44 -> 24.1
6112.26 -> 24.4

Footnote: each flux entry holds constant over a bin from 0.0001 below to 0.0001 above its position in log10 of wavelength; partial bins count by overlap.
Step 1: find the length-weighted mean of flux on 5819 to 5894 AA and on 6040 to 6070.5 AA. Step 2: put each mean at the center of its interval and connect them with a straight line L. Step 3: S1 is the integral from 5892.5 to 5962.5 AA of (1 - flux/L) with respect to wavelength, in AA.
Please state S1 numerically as 6.0 AA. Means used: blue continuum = 21.3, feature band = 20.4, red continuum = 24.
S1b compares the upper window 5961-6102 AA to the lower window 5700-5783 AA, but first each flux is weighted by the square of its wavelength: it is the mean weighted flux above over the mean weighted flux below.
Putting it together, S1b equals 1.17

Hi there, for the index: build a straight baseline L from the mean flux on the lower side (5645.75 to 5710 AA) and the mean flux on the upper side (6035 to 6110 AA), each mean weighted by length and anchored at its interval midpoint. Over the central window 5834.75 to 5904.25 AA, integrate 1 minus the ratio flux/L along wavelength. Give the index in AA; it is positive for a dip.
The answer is 9.2 AA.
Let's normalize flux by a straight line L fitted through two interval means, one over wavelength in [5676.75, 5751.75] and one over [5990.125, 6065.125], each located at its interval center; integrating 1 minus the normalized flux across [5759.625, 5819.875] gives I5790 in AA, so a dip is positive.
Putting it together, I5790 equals -4.88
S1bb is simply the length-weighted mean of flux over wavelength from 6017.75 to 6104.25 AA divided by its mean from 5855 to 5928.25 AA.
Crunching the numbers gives 1.3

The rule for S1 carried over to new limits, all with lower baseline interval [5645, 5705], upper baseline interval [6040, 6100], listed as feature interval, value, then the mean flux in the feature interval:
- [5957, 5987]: 0.6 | 22.9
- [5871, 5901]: 8.3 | 16.5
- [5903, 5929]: 2.3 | 20.9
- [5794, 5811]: -3.0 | 26.1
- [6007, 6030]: 0.6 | 23.1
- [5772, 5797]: -1.7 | 23.6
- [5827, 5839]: -1.0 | 24.3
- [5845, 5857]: -0.4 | 23.3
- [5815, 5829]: -1.4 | 24.6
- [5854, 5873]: 1.5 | 20.8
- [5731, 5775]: -0.3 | 22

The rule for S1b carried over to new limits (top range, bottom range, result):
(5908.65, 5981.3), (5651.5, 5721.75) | 1.12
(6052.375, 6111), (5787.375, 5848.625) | 1.06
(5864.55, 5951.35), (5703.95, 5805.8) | 0.91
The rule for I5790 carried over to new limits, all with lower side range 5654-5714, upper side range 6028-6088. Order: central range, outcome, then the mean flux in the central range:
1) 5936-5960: 1.1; 22.3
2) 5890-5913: 7.2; 15.8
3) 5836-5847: -0.4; 23.5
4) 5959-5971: 0.6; 22.3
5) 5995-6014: 0.6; 23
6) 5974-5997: 0.6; 23.1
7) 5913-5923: 0.9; 21.2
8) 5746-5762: 0.2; 21.6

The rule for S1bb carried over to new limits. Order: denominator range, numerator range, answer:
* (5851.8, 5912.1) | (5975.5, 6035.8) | 1.26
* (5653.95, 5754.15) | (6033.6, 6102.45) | 1.11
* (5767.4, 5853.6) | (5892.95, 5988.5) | 0.87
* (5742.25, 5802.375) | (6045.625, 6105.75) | 1.04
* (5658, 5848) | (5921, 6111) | 1.02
